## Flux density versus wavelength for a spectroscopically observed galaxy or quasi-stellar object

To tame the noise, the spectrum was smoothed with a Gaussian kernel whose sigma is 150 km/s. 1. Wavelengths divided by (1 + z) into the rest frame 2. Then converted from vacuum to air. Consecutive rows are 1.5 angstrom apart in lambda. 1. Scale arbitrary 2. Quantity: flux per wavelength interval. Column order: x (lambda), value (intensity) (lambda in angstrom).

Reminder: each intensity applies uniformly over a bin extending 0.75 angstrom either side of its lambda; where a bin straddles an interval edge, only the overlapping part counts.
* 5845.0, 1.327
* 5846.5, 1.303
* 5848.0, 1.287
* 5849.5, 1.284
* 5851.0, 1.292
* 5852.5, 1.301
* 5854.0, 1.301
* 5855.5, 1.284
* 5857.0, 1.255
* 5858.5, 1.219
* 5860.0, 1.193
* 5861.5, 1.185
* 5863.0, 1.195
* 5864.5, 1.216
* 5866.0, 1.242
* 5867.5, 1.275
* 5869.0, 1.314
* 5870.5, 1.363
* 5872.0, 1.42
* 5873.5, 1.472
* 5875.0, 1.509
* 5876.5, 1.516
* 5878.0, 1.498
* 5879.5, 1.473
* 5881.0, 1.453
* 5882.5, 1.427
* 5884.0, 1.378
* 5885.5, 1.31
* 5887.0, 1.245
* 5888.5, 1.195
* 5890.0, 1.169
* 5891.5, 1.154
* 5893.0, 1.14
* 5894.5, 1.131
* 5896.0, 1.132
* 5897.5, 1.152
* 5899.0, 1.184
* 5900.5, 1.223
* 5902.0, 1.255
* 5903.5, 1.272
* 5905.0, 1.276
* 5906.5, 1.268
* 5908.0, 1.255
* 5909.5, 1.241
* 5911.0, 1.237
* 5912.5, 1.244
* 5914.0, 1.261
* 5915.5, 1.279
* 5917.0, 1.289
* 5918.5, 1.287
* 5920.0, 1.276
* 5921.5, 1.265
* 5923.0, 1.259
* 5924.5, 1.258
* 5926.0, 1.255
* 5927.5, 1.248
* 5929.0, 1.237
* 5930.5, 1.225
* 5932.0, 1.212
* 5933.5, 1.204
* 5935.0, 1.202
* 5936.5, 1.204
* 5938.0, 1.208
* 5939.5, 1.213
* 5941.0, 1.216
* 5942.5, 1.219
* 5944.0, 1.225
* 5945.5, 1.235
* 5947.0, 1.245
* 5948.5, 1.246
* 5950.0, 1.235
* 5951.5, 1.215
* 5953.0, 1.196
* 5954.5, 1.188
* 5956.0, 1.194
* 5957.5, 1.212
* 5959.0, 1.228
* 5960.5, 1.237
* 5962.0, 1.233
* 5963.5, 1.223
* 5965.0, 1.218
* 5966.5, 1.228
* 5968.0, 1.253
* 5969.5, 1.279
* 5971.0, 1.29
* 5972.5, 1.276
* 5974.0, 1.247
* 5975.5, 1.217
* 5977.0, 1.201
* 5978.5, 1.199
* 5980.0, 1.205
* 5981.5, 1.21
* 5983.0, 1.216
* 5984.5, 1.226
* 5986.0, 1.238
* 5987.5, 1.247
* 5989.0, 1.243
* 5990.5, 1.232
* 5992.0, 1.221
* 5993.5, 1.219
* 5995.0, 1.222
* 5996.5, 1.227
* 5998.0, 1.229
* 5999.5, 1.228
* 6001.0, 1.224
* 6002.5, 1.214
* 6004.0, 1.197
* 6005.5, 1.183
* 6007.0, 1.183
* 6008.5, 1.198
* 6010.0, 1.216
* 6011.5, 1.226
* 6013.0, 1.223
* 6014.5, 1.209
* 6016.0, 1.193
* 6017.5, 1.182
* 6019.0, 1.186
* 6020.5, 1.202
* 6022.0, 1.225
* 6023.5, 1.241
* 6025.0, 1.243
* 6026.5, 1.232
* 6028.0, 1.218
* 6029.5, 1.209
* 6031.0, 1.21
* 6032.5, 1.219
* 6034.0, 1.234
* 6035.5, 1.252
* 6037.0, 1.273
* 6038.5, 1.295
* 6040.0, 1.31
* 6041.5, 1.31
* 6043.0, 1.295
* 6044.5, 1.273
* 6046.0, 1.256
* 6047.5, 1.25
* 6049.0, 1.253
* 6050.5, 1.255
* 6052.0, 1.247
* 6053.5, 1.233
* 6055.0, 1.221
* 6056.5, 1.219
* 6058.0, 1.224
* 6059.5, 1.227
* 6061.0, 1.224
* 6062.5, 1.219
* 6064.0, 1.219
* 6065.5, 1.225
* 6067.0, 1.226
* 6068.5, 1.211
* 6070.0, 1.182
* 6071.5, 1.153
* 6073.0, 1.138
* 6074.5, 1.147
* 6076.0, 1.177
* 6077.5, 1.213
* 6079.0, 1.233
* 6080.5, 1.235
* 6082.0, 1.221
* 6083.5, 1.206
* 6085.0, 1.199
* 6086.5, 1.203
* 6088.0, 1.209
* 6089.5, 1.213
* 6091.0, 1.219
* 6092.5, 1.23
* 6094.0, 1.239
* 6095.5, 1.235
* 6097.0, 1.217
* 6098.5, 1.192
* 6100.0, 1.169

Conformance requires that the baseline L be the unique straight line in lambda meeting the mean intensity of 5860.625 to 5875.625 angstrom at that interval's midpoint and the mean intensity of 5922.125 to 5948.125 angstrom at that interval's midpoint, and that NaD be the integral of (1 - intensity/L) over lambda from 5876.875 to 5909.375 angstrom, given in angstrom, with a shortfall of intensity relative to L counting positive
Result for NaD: 0.4 angstrom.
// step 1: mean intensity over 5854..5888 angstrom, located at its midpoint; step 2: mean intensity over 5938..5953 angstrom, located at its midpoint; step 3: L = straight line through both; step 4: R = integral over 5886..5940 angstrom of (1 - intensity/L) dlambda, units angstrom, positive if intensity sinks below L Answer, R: 2.0 angstrom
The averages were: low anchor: 1.34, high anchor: 1.23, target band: 1.23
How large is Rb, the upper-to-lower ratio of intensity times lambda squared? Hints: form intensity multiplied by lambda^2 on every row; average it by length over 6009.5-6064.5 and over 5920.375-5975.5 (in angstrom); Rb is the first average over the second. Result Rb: 1.03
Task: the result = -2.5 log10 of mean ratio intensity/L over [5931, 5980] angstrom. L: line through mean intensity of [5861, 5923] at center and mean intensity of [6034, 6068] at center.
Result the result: 0.04 mag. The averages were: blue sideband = 1.28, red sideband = 1.25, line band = 1.22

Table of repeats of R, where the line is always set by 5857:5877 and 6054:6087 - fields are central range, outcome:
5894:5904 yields 0.80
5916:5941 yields 0.79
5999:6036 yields 0.60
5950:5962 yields 0.50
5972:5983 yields 0.30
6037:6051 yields -0.67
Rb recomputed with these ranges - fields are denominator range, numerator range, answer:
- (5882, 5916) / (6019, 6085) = 1.05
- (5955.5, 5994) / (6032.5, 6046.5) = 1.06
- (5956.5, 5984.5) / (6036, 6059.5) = 1.05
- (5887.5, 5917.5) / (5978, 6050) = 1.05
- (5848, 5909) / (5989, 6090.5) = 1.00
